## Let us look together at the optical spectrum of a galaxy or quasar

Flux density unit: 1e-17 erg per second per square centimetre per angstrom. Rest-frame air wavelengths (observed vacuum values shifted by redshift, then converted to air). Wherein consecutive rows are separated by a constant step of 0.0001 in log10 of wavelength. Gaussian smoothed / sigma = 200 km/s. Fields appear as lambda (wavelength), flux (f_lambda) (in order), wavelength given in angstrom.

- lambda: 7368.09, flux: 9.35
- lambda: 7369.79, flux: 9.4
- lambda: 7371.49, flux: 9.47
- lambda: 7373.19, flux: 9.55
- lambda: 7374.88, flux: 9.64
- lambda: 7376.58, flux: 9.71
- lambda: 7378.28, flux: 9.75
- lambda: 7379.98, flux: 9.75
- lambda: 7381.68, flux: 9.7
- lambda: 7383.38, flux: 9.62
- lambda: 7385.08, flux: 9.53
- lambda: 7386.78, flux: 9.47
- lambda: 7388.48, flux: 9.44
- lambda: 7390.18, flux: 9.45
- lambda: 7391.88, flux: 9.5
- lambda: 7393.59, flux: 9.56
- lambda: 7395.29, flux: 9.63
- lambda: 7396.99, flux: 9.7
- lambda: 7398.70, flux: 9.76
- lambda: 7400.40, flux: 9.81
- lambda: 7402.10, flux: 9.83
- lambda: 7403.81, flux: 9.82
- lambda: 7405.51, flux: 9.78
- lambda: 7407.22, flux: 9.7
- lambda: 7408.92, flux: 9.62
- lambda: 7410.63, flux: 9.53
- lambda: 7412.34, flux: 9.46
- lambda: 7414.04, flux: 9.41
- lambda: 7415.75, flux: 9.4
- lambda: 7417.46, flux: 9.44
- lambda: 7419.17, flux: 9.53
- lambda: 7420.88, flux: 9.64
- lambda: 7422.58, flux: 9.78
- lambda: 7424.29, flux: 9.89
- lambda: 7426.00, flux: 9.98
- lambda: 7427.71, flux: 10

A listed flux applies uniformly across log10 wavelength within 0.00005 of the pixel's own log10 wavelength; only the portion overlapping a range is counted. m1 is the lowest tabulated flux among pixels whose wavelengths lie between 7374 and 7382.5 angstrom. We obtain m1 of 9.64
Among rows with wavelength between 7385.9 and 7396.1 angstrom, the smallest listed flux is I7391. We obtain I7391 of 9.44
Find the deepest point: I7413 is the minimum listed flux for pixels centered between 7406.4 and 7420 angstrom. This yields 9.4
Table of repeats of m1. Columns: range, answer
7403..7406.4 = 9.78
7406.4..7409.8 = 9.62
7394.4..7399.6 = 9.63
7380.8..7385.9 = 9.53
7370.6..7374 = 9.47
